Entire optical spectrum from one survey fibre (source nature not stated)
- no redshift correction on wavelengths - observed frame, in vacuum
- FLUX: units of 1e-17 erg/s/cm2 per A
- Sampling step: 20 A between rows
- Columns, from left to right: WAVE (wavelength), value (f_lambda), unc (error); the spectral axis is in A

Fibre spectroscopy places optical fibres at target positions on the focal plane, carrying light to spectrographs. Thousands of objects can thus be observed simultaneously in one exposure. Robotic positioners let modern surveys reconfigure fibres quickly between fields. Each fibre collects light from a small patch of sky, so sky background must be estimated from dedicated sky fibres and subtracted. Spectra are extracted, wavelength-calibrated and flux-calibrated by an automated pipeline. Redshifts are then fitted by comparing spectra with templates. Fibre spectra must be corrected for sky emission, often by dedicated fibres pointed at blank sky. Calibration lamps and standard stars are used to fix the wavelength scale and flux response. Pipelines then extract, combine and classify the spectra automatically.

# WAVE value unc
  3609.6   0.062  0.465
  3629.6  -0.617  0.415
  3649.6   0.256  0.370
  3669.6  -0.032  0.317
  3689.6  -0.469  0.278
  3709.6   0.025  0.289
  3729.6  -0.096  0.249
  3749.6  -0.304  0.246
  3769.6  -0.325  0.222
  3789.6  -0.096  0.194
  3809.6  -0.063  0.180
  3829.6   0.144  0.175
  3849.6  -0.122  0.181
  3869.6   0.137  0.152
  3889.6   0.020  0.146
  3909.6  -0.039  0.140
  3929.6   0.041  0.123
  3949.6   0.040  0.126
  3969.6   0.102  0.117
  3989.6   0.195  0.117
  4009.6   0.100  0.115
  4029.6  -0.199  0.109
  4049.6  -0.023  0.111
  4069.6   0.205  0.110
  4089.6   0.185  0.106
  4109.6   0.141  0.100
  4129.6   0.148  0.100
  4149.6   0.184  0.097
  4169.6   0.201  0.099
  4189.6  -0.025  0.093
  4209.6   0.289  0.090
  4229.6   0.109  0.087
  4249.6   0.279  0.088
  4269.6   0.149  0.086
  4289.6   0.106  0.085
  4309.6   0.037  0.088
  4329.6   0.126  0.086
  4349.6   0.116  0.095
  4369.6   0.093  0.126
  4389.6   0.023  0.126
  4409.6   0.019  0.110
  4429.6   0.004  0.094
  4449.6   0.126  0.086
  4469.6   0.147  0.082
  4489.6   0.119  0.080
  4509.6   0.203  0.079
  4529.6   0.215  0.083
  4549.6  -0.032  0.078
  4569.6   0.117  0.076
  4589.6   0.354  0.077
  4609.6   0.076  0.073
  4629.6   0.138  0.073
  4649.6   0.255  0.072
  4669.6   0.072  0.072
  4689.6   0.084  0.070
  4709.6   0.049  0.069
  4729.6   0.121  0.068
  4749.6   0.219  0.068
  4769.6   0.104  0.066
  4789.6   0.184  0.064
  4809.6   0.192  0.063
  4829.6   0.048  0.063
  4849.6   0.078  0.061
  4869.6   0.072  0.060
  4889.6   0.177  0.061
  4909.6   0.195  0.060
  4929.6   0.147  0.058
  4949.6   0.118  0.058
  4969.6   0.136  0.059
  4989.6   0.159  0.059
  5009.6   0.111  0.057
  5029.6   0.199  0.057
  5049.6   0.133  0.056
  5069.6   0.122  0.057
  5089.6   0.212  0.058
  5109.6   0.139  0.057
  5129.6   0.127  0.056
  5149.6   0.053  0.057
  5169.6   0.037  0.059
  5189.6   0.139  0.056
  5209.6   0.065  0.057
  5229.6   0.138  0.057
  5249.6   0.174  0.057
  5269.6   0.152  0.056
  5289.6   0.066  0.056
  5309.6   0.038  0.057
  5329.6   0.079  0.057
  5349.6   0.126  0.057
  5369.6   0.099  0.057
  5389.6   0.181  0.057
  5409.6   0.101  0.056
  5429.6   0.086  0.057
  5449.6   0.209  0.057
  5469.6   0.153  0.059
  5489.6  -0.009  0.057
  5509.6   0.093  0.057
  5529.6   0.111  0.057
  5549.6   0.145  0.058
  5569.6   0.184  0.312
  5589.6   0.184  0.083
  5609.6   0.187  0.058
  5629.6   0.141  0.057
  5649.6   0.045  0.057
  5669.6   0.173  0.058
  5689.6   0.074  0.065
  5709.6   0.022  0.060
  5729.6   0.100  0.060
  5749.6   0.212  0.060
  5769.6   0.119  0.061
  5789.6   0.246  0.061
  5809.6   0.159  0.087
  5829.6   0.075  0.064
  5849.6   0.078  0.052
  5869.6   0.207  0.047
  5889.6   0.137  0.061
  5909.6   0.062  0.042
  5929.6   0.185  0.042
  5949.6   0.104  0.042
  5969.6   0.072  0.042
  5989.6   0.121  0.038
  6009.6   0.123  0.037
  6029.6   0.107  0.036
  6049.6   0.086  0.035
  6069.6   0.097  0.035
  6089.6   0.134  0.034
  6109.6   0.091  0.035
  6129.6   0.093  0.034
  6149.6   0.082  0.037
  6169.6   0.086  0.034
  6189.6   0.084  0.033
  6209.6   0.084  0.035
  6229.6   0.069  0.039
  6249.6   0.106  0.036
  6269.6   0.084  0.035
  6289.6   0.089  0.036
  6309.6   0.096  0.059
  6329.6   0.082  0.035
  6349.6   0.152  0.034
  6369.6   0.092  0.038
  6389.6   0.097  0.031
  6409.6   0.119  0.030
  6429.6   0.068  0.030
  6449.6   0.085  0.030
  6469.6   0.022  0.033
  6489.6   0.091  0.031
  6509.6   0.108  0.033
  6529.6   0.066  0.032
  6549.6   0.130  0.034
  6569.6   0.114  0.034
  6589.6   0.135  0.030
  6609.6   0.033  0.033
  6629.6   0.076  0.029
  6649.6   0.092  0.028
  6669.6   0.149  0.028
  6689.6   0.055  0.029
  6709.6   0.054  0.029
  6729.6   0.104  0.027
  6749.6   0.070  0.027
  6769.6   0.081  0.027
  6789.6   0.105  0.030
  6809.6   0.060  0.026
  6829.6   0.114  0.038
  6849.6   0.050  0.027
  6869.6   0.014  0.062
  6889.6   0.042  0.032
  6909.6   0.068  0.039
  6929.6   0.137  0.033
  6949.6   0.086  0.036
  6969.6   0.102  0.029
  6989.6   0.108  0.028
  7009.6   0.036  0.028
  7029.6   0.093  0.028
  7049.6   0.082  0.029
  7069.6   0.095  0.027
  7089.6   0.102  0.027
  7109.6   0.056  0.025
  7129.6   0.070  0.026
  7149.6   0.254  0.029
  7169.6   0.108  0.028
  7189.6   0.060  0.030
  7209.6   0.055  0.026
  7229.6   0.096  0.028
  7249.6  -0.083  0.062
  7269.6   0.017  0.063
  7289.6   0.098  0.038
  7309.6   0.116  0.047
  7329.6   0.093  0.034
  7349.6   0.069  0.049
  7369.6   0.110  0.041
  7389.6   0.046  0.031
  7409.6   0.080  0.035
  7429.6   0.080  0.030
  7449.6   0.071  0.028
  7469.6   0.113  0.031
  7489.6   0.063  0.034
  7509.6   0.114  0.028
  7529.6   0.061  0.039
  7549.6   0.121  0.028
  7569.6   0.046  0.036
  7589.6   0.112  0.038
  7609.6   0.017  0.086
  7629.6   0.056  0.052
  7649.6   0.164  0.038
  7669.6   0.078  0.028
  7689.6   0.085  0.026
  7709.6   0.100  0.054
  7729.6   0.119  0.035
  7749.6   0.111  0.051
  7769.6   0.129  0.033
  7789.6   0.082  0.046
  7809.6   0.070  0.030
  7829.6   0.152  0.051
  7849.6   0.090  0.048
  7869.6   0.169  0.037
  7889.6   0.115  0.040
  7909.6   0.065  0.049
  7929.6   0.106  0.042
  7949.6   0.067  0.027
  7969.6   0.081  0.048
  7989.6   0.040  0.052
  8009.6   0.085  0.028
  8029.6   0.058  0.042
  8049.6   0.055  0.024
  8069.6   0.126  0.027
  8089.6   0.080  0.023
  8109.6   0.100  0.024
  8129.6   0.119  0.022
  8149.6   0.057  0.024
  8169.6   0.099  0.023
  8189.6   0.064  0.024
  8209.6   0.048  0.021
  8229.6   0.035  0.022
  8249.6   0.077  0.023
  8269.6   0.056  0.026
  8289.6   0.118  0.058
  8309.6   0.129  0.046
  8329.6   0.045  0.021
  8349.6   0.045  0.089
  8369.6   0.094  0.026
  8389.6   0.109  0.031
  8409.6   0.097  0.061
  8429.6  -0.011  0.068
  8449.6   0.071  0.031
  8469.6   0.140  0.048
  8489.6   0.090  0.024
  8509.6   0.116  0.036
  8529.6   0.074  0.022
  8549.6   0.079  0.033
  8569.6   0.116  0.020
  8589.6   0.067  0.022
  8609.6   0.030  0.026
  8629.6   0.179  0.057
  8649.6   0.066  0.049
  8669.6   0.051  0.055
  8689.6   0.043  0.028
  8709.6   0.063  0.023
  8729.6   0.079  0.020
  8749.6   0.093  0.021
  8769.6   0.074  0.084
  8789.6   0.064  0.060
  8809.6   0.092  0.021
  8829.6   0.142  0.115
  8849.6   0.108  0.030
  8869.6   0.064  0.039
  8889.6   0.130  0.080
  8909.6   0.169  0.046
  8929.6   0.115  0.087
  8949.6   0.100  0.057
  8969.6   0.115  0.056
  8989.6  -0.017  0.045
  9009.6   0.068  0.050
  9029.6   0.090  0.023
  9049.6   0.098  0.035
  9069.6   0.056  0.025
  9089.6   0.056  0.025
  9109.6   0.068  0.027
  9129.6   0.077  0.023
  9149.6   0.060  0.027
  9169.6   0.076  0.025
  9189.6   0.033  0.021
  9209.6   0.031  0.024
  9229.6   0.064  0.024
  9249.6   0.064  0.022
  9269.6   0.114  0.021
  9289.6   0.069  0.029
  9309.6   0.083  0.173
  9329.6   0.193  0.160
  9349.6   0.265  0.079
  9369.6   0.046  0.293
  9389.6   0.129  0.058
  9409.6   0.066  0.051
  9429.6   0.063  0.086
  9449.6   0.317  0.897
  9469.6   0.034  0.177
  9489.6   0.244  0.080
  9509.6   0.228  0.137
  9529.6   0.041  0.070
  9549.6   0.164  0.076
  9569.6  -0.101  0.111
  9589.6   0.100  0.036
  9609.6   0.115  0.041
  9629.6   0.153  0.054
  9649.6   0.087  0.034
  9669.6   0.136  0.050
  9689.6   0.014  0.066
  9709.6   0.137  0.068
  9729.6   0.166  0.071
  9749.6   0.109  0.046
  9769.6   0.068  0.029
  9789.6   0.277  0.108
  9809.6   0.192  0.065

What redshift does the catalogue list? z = 0.09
